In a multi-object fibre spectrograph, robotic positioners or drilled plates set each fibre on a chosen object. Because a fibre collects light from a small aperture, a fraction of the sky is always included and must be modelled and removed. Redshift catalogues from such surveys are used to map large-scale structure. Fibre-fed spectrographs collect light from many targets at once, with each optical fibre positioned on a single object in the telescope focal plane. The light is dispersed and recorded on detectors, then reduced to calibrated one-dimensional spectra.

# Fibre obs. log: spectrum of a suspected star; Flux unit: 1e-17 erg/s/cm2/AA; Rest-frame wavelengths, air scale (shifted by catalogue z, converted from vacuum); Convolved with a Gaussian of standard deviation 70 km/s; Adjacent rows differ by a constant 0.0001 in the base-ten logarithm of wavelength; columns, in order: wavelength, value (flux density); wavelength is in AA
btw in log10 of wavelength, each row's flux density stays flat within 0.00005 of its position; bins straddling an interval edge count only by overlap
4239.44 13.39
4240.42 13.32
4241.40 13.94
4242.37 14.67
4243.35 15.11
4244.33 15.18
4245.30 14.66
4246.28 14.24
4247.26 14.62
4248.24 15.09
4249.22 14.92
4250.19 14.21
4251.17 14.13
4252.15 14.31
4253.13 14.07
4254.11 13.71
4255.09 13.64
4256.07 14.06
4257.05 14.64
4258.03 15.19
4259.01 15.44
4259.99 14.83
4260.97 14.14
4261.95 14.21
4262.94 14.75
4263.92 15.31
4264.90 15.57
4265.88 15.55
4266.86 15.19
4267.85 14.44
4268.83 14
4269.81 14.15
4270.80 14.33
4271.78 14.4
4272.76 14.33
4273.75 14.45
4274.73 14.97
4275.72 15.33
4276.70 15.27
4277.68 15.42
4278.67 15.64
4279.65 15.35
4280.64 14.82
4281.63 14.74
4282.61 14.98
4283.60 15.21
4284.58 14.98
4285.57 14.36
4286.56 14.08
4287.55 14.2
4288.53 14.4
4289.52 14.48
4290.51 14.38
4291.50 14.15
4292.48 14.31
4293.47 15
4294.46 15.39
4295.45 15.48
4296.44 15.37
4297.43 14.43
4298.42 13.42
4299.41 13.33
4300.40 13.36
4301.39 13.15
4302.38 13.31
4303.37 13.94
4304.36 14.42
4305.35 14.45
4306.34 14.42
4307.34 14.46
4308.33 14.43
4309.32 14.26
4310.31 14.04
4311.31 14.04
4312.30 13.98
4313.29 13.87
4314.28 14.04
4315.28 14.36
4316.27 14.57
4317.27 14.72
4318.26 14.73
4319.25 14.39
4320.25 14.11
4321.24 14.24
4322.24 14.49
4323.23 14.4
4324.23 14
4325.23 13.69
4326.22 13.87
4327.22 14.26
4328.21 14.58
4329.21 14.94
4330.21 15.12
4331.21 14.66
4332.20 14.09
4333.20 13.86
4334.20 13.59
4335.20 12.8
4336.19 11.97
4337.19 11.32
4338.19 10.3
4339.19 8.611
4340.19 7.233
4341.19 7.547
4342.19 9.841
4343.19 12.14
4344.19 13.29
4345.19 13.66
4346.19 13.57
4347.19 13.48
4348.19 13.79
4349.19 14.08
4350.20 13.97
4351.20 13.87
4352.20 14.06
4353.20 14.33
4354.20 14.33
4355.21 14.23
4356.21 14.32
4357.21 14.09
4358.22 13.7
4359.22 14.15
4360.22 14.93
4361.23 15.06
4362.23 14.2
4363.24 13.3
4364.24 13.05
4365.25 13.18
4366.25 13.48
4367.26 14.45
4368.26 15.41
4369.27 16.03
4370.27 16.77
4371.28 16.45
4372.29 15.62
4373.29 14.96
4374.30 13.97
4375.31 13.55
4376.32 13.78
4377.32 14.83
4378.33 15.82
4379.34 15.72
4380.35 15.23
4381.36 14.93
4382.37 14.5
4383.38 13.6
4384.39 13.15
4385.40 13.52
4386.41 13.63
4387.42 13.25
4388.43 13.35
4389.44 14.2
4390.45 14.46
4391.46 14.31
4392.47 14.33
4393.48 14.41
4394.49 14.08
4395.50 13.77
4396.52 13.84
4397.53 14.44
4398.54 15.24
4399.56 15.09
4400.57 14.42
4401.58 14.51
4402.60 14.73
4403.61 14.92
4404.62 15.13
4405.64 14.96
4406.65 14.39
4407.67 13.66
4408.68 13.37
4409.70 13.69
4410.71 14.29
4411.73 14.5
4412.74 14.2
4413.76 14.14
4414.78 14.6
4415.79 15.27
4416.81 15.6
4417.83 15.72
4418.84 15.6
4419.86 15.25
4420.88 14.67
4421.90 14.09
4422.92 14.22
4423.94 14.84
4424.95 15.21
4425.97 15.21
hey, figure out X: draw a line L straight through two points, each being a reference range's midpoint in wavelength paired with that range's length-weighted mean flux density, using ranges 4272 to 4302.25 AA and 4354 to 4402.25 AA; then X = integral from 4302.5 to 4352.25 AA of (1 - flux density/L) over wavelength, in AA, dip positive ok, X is 3.7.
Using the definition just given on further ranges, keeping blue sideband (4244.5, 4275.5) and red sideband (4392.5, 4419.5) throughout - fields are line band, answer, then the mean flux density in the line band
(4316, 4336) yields 0.5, 14.2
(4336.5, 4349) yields 2.8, 11.3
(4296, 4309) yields 0.5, 14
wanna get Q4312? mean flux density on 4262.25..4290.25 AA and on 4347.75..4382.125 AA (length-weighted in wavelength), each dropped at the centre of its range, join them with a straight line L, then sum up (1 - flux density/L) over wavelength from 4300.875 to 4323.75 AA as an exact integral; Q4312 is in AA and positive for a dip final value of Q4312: 0.7 AA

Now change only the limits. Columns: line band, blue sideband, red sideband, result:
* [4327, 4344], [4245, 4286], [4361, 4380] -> 2.96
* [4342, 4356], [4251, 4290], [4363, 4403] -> 0.91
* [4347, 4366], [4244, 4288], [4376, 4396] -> 0.47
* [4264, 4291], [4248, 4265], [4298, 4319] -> -0.82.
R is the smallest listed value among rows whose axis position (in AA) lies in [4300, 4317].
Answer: 13.15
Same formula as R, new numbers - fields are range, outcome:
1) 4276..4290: 14.08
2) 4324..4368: 7.233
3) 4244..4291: 13.64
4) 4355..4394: 13.05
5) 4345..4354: 13.48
